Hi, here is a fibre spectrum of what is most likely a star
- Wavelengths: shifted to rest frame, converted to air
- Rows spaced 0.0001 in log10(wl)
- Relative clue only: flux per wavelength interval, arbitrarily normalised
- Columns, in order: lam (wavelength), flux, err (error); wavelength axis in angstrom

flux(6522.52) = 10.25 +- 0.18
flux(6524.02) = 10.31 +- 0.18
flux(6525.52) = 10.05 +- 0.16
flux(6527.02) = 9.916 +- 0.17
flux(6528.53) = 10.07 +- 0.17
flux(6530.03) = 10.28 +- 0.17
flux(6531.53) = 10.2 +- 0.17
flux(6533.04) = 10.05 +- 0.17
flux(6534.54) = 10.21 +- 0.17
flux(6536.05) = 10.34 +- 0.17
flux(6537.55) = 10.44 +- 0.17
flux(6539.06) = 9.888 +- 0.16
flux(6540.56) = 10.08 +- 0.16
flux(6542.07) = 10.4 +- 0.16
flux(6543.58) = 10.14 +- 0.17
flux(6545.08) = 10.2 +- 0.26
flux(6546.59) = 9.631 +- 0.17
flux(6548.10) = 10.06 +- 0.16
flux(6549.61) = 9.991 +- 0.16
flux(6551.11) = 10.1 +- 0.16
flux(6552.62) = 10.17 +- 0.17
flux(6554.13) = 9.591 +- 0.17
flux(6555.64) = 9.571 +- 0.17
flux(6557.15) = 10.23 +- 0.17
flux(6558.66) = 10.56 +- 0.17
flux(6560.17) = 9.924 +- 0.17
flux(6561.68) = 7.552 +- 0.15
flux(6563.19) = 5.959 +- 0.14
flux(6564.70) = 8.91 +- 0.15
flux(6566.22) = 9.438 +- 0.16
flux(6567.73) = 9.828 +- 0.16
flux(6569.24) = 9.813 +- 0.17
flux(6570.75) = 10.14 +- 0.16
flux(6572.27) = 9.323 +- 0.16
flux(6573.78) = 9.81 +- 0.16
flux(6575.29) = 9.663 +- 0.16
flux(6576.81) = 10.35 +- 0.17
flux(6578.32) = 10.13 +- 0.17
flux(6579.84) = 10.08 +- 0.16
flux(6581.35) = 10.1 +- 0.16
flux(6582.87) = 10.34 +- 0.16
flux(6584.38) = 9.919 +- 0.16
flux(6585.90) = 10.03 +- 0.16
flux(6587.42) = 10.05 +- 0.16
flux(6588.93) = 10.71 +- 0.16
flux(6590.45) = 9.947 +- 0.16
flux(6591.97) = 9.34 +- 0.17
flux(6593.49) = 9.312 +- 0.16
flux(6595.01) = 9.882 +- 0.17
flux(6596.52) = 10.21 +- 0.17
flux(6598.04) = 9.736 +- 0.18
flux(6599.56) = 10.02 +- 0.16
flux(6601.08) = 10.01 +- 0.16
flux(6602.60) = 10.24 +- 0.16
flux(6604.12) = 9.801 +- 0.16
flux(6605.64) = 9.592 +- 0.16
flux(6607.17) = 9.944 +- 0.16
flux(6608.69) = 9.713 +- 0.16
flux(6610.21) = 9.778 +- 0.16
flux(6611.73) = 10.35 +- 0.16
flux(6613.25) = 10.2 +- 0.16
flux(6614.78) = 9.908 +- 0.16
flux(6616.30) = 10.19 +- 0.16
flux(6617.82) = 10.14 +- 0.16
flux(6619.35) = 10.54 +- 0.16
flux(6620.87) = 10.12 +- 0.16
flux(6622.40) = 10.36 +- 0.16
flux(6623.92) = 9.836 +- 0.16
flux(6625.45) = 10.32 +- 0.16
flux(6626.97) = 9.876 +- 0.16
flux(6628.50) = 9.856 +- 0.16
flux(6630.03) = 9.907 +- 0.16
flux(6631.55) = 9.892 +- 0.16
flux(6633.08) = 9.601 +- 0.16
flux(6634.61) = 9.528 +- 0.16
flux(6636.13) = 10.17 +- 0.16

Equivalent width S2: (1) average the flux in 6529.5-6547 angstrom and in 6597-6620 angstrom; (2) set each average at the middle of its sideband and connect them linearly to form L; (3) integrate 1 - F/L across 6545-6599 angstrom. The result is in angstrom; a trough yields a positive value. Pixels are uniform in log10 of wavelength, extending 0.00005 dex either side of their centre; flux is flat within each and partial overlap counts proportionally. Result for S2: 1.89 angstrom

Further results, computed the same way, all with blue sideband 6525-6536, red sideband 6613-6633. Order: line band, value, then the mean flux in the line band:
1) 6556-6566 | 1.2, 8.91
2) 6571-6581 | 0.2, 9.91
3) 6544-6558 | 0.2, 9.96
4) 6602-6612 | 0.2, 9.89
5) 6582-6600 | 0.2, 9.96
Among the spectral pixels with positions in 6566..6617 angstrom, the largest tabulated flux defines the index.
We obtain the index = 10.71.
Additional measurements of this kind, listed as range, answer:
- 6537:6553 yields 10.44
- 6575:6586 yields 10.35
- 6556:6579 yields 10.56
